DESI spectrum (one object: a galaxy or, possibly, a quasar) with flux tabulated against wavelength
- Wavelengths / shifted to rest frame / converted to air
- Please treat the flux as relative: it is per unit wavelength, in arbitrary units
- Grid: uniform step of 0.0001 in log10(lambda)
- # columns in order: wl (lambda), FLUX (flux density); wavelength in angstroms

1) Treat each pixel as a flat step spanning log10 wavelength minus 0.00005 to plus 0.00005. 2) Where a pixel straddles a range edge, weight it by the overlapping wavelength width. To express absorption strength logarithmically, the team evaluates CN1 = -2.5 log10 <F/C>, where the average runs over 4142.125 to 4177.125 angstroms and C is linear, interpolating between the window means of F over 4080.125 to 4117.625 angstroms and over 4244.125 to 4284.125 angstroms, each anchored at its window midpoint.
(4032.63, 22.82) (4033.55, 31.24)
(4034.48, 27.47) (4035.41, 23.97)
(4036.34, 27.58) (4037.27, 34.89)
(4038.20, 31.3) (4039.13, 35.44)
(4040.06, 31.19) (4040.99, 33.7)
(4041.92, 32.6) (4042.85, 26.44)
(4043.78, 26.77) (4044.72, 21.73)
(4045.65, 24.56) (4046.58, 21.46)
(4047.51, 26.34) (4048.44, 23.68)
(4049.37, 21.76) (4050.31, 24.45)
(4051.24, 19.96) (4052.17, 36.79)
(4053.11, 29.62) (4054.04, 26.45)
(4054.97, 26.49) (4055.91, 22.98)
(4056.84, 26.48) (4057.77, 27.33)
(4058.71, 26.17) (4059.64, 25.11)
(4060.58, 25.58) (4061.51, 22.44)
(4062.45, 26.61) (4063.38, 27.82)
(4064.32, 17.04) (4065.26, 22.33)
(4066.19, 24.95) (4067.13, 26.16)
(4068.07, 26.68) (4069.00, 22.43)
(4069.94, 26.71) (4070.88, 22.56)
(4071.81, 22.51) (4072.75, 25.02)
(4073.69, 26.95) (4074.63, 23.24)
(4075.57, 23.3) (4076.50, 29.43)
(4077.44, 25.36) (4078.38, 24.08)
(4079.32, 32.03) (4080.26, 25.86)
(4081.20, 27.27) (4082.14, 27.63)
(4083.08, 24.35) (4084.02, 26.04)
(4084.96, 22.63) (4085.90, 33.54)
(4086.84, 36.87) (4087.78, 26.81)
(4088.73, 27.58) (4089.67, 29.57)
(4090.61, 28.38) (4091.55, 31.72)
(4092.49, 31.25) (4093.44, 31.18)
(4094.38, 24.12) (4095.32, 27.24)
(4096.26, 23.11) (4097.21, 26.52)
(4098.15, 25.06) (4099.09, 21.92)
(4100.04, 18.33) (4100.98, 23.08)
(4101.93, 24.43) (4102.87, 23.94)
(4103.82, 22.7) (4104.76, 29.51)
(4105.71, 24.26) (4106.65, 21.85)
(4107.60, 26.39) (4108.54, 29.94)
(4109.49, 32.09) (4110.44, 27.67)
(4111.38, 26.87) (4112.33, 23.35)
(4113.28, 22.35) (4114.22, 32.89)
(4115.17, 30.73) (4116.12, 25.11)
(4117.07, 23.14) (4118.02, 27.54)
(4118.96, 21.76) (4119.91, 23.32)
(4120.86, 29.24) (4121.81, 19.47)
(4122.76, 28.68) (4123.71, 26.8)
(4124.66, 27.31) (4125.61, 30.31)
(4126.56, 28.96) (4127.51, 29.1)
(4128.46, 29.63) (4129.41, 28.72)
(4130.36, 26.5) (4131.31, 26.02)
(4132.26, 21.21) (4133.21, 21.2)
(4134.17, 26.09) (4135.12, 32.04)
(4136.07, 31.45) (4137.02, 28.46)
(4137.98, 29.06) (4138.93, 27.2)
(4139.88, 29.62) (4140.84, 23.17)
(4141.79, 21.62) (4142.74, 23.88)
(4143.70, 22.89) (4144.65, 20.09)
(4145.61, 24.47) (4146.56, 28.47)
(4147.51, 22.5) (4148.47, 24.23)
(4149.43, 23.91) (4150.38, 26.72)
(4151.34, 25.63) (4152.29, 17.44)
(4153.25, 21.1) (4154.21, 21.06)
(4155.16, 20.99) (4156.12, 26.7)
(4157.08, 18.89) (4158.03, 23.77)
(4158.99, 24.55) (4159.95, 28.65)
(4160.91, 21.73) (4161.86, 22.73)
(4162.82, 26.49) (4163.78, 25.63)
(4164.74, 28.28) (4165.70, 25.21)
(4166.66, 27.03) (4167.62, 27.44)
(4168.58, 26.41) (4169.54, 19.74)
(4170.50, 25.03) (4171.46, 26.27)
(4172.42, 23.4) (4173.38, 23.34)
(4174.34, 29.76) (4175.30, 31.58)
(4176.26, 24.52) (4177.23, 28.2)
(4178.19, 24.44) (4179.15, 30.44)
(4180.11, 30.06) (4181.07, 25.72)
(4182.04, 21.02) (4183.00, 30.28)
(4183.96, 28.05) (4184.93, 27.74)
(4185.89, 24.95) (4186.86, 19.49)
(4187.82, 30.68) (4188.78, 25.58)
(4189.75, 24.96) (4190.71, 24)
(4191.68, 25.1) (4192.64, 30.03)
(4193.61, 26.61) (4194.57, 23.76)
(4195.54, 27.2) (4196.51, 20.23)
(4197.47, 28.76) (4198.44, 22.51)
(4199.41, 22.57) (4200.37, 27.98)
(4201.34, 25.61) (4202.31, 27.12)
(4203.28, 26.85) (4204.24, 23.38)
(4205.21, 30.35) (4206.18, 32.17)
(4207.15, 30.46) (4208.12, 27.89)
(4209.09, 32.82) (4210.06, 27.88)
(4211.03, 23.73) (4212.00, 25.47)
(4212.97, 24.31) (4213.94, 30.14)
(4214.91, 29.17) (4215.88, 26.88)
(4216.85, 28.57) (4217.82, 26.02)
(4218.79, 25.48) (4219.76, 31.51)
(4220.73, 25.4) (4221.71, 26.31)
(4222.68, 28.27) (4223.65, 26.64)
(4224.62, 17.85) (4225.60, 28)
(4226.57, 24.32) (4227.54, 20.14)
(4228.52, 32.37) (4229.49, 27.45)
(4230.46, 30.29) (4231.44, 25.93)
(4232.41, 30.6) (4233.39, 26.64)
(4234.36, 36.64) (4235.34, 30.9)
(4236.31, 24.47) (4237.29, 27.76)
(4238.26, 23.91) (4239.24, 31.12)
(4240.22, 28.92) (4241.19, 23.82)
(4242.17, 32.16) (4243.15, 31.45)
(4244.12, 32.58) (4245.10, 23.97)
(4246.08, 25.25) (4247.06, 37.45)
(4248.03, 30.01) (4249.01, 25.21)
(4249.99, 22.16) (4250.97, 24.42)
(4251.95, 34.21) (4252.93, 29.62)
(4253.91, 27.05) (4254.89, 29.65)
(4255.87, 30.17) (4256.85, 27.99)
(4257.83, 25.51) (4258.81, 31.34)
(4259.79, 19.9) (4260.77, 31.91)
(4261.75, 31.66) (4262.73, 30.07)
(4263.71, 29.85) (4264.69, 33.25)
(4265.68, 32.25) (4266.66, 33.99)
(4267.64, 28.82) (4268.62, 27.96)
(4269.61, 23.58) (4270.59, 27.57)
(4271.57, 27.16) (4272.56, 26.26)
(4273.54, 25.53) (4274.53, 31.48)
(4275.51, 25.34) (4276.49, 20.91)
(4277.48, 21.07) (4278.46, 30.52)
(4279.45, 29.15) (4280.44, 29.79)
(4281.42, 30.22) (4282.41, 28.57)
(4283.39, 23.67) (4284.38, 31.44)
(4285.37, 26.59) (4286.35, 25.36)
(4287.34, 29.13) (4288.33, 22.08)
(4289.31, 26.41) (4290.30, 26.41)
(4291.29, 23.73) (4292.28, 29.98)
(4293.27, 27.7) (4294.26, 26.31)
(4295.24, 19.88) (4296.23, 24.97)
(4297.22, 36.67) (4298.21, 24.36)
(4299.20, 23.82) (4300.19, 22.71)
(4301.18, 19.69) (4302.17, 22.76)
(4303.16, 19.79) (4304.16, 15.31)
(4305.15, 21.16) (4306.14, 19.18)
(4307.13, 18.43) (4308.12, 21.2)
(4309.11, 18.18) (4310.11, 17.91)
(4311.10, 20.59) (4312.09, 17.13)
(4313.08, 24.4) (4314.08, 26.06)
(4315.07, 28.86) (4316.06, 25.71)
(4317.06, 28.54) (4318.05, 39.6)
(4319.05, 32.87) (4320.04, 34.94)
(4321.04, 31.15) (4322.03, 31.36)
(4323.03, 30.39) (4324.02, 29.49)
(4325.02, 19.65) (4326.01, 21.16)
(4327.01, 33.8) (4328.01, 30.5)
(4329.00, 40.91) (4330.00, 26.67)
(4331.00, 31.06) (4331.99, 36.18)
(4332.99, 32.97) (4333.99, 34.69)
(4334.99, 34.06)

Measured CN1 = 0.12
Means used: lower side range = 26.7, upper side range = 28.2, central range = 24.5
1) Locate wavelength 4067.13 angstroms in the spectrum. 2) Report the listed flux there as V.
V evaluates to 26.16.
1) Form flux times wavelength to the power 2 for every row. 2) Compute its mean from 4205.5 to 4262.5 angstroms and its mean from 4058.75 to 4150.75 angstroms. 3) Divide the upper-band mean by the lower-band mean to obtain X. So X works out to 1.1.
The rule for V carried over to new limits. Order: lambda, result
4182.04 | 21.02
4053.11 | 29.62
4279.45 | 29.15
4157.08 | 18.89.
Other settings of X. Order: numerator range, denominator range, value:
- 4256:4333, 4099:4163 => 1.15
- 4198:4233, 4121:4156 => 1.10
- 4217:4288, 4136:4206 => 1.14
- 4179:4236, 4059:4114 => 1.10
